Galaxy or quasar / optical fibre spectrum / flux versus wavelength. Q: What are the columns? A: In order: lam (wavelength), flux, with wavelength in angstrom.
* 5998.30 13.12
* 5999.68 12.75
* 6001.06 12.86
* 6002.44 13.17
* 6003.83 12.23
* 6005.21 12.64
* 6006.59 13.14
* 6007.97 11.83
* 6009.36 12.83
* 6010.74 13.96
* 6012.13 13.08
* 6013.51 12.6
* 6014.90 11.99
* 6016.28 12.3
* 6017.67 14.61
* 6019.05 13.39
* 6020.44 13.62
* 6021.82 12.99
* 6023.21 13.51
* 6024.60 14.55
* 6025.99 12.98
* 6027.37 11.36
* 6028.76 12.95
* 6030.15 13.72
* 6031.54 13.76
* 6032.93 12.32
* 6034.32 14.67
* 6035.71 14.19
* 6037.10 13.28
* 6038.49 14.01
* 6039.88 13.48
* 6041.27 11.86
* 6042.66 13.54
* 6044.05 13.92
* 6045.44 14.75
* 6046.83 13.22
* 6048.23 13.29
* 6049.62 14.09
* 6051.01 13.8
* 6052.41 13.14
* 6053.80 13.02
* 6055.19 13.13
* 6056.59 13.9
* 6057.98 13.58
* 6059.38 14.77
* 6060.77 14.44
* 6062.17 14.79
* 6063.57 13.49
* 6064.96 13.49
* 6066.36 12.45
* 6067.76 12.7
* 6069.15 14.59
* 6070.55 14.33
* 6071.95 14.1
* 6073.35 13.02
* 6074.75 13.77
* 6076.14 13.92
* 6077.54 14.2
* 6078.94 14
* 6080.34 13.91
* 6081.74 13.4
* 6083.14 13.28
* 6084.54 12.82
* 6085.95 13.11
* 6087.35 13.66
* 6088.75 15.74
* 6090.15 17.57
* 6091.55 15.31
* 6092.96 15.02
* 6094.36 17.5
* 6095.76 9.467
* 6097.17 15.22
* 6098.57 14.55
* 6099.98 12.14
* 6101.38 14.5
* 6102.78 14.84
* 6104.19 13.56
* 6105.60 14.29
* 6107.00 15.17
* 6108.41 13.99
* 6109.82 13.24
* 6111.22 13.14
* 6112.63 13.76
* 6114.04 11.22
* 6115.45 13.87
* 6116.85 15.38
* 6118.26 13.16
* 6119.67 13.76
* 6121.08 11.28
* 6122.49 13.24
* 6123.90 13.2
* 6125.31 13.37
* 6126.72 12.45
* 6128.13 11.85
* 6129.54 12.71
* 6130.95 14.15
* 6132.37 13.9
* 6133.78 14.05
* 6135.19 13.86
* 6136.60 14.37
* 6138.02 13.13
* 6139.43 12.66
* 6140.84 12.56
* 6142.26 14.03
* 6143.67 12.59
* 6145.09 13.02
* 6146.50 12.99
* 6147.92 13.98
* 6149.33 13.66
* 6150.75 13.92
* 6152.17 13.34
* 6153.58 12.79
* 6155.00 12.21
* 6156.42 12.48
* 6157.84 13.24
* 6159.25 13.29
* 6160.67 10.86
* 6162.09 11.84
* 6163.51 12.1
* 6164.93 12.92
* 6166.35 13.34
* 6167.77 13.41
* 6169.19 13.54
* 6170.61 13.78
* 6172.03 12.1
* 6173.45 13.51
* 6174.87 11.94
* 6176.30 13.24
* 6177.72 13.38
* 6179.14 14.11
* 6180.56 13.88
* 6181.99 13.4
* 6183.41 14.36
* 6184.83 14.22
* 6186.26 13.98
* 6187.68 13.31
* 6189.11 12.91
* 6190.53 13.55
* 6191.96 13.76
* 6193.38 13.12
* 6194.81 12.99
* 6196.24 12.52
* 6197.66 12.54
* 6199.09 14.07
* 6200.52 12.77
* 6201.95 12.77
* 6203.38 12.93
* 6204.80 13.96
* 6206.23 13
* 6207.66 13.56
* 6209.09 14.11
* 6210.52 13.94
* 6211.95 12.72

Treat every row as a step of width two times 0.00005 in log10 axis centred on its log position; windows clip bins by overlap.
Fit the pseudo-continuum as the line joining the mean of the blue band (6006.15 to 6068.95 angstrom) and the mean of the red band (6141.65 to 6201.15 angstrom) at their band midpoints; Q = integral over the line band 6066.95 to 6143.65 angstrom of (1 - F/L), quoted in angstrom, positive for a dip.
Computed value -2.6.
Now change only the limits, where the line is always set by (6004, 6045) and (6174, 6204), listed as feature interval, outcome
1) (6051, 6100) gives -2.6 angstrom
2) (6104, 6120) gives -0.5 angstrom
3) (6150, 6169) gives 0.8 angstrom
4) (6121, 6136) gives 0.1 angstrom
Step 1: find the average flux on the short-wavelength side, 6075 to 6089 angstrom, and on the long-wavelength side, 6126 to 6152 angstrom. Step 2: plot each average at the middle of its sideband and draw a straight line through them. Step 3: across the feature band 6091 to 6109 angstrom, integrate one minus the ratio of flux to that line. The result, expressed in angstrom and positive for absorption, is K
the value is -0.9 angstrom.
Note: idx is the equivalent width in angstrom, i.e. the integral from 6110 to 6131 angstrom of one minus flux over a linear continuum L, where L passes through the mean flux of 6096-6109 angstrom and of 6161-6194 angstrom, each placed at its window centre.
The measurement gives 1.2 angstrom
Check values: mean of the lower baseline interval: 14.1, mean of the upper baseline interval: 13.3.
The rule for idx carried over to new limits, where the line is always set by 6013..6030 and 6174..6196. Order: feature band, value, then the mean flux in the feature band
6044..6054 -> -0.4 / 13.7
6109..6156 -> 0.4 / 13.2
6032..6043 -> -0.2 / 13.4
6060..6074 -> -0.6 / 13.7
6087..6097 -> -1.3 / 15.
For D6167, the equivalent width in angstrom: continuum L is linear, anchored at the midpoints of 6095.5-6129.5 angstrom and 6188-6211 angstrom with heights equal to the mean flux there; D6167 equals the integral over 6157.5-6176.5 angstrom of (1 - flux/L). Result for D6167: 0.78 angstrom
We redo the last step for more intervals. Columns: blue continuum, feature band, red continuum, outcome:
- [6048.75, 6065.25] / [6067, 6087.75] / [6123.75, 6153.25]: 0.1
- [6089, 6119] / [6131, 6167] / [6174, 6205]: 1.7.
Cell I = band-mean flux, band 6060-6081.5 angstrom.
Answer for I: 13.8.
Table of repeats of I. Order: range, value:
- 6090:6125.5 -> 13.9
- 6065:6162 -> 13.6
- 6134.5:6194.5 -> 13.2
